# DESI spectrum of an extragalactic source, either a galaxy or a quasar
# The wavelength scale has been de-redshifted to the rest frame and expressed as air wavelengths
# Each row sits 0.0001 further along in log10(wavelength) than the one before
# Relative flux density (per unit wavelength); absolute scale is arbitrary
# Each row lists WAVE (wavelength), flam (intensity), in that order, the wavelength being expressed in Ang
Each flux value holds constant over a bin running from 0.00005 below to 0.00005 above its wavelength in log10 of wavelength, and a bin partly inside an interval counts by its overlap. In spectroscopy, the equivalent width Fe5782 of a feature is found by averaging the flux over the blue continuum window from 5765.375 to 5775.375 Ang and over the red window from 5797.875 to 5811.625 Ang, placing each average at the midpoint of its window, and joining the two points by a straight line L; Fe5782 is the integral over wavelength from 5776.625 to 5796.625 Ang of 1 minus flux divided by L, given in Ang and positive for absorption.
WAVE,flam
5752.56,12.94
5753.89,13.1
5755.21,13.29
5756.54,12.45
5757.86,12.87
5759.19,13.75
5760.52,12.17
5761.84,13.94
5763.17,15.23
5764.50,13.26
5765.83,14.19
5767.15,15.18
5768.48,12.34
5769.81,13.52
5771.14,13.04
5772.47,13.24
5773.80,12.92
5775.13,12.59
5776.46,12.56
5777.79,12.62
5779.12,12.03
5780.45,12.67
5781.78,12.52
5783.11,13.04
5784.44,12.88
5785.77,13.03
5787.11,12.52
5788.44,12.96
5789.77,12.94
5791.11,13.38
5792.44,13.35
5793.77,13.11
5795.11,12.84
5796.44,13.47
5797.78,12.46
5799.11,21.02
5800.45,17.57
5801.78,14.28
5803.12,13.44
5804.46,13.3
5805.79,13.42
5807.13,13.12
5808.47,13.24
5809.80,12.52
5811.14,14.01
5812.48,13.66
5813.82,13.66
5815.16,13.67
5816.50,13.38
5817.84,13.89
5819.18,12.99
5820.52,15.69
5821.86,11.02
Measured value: 1.52 Ang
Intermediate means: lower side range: 13.4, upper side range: 14.5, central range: 12.9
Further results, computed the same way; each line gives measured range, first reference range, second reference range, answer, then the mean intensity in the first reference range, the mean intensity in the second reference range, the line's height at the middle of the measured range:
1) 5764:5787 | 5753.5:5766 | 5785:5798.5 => 0.3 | 13.4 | 13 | 13.2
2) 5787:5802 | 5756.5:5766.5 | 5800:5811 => -0.5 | 13.6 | 13.8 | 13.7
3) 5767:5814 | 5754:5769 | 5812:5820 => 0.4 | 13.5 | 13.6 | 13.5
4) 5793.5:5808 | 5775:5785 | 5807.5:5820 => -1.4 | 12.6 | 13.5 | 13.1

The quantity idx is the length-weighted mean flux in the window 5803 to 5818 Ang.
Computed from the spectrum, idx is 13.4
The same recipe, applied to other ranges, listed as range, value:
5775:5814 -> 13.5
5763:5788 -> 13.1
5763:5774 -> 13.6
